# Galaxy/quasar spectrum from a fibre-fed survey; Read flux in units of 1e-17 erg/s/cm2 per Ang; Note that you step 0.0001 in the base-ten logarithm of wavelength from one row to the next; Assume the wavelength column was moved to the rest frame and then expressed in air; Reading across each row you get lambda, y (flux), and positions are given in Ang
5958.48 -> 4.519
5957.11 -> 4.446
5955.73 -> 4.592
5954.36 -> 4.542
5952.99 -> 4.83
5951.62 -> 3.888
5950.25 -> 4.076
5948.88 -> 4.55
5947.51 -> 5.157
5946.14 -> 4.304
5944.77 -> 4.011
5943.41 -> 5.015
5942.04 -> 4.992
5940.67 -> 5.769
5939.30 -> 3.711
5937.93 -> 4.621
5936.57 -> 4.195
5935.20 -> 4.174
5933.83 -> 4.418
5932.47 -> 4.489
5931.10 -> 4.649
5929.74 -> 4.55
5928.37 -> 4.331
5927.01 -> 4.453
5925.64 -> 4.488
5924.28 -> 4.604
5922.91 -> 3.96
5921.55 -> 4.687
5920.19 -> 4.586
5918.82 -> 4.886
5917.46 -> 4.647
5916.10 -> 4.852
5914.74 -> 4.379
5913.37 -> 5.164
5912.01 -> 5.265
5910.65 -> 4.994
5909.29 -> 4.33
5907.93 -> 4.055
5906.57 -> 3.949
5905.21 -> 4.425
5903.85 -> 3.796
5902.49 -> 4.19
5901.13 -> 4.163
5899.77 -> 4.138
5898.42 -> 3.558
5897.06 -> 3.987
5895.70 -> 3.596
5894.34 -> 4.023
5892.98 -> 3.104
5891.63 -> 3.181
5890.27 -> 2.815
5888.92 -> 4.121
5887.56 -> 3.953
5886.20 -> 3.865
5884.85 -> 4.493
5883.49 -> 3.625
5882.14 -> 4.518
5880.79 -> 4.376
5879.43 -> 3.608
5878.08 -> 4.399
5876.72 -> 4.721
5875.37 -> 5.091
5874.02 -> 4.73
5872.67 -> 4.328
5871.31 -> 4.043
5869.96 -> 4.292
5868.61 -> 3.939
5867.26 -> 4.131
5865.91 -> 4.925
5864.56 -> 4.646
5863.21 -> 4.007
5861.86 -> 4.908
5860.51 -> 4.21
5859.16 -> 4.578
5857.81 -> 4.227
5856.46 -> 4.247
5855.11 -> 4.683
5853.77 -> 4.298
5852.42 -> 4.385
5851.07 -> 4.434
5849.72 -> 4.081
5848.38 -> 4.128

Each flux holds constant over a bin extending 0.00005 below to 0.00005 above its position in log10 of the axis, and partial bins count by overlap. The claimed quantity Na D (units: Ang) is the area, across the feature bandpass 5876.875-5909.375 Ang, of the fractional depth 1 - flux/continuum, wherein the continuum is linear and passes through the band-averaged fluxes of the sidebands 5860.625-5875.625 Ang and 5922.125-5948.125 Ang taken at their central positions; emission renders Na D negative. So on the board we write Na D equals 3.9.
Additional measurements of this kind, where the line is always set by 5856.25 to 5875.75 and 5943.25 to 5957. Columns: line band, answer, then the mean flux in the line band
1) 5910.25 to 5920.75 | -0.9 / 4.84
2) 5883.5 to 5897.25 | 2.3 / 3.7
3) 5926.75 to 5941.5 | -0.1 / 4.49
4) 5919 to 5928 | -0.1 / 4.48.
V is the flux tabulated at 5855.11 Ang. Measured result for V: 4.683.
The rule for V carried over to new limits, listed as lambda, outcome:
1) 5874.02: 4.73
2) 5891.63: 3.181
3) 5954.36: 4.542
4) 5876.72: 4.721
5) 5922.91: 3.96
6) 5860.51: 4.21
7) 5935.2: 4.174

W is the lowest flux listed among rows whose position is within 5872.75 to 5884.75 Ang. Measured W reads 3.608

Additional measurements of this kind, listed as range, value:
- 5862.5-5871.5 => 3.939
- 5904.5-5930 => 3.949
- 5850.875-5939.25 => 2.815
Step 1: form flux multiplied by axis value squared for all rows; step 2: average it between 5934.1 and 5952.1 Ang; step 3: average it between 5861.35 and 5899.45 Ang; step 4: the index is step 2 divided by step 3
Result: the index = 1.12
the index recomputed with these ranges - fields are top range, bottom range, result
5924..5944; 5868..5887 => 1.08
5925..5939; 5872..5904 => 1.12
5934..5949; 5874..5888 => 1.09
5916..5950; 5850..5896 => 1.11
